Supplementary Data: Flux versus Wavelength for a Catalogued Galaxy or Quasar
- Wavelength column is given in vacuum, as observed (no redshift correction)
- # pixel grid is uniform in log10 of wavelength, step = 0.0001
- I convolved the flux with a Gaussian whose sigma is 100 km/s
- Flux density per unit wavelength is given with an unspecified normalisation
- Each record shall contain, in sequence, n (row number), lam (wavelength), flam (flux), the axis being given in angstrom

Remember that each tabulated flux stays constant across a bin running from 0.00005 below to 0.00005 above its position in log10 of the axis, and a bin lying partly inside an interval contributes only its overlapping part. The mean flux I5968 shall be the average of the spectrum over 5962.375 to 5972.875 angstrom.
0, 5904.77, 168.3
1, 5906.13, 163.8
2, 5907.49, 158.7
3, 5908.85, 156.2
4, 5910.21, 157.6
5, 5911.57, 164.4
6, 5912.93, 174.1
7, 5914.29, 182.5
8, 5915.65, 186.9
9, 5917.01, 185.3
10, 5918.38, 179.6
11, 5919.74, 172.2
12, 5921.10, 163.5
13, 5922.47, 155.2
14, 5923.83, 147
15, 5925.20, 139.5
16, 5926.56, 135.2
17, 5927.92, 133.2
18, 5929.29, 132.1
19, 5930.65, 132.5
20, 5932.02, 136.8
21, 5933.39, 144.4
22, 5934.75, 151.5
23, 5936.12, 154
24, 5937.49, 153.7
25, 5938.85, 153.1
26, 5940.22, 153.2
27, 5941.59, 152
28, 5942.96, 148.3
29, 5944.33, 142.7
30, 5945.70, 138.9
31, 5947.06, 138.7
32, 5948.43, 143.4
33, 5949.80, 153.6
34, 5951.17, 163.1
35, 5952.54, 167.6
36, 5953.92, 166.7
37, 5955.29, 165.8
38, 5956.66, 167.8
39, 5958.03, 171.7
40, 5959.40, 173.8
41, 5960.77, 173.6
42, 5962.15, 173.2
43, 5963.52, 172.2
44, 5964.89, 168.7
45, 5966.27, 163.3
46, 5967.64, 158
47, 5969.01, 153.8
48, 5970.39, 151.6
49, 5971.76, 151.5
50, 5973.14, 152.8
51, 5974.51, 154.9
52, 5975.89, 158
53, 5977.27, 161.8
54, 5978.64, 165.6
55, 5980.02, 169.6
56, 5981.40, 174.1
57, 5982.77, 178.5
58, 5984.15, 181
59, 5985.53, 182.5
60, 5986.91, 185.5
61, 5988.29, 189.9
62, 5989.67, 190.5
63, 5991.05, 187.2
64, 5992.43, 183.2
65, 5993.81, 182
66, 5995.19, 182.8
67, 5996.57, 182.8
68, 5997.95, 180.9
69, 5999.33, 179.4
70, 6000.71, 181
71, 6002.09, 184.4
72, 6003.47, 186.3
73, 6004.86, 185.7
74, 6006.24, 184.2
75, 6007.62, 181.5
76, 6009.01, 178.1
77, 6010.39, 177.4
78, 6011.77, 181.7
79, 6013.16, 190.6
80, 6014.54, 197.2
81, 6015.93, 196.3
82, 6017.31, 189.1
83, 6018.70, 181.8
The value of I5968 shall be 160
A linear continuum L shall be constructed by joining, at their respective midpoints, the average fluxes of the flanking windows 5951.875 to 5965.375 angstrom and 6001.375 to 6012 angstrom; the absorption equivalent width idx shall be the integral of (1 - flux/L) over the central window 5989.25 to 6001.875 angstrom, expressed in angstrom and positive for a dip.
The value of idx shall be -0.3 angstrom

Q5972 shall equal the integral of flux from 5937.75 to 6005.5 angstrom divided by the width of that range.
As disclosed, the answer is 168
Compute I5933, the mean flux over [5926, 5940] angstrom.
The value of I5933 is 143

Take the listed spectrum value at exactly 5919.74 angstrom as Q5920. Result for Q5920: 172.2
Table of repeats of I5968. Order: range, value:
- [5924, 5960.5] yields 151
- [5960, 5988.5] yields 167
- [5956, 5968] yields 169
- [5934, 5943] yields 152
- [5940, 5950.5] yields 146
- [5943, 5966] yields 161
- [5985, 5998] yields 185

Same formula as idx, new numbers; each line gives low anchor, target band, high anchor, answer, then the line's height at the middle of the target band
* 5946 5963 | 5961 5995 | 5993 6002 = 0.53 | 173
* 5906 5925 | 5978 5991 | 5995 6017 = 0.02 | 180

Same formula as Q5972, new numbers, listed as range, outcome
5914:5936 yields 154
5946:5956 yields 156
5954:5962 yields 170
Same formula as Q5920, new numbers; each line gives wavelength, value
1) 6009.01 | 178.1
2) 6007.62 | 181.5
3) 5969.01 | 153.8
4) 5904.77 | 168.3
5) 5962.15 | 173.2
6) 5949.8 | 153.6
